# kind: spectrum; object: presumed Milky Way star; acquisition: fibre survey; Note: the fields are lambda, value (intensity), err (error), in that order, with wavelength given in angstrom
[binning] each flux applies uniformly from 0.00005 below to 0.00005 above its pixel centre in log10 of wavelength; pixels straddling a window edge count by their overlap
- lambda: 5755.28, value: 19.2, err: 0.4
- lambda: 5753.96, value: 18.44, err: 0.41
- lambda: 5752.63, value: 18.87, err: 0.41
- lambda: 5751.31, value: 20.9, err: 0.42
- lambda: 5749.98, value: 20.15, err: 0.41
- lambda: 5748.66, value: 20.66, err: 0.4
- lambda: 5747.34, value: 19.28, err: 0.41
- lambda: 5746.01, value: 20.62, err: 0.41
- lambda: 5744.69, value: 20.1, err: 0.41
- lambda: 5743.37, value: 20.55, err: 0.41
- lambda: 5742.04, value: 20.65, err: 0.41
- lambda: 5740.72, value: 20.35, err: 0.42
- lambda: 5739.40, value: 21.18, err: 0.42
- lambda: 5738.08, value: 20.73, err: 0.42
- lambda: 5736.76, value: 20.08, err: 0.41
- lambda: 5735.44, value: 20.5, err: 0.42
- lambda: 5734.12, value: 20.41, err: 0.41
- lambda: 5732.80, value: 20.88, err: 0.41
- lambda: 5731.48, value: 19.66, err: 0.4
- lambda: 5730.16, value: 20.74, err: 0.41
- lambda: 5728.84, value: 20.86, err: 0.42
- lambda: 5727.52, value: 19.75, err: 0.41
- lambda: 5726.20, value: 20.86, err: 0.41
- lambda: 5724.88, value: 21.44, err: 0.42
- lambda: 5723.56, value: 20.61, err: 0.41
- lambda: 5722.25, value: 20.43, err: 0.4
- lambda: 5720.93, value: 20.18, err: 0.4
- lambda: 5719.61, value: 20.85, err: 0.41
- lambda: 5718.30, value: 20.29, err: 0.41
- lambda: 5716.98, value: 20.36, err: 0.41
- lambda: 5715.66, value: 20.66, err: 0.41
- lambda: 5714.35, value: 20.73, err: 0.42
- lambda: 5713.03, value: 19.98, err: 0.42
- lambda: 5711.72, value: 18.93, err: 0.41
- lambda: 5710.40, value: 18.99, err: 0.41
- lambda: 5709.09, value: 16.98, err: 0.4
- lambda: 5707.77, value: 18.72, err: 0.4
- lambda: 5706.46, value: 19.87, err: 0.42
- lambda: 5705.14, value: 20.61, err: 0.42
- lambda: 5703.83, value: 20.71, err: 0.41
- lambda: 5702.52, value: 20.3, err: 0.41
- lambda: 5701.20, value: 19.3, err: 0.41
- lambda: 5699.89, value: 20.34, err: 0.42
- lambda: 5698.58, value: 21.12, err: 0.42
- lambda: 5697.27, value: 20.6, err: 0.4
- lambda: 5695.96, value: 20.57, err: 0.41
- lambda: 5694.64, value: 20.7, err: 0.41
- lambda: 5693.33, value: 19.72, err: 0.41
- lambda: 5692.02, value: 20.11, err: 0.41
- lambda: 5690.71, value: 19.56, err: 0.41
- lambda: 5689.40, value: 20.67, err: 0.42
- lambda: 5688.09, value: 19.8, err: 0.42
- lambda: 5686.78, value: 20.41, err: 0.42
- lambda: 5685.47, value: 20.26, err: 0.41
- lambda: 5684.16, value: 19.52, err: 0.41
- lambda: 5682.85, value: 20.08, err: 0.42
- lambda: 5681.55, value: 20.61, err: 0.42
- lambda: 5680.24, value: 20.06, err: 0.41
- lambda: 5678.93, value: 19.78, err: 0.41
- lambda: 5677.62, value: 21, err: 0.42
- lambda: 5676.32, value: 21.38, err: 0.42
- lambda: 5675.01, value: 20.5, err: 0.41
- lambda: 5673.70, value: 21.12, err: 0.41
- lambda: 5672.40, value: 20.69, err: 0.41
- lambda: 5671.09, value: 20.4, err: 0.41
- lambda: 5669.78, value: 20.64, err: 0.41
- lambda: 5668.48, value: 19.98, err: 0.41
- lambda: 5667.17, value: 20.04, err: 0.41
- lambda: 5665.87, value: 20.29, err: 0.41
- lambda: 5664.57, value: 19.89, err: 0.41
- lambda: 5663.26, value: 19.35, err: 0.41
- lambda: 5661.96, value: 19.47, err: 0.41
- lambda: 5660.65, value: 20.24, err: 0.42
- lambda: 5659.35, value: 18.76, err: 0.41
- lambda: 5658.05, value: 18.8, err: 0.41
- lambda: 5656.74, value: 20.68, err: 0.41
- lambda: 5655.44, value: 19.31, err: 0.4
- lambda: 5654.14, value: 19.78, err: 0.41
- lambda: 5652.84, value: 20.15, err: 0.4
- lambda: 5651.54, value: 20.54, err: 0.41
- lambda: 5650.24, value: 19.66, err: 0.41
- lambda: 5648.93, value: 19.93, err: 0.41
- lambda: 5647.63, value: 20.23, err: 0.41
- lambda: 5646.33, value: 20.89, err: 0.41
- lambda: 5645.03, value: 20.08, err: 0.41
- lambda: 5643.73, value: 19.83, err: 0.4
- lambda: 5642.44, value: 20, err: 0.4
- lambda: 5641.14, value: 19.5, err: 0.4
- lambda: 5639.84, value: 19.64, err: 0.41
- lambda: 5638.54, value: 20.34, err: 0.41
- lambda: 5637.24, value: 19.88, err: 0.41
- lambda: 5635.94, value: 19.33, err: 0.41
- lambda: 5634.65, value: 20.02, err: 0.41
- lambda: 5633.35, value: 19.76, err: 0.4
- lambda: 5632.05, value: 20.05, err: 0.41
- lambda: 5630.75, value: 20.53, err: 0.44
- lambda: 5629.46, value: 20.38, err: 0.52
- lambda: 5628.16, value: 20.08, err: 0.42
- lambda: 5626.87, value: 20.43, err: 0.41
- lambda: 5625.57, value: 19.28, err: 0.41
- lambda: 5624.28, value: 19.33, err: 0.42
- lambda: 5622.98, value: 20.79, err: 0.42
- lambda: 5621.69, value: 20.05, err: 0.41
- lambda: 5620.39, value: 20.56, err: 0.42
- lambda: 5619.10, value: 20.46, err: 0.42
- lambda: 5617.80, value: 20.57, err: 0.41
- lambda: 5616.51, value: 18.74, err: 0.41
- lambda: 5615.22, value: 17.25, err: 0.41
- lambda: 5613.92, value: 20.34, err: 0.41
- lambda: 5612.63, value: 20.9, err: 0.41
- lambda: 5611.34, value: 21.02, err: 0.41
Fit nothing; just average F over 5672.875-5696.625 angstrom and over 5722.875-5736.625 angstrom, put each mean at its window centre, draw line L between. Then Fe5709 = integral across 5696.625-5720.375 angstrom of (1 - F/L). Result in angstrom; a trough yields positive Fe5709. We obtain 0.6 angstrom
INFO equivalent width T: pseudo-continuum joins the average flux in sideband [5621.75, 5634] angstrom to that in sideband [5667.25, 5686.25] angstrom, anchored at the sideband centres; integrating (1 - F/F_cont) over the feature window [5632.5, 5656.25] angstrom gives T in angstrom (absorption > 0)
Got 0.3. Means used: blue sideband 20.1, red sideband 20.4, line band 19.9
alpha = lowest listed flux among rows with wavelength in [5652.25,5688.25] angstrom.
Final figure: 18.76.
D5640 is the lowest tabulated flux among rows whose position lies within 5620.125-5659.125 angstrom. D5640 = 18.8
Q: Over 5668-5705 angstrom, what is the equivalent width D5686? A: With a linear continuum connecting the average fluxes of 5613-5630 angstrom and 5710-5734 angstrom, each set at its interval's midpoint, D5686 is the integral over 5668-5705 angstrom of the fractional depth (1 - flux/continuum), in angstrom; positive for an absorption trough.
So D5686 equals -0.3 angstrom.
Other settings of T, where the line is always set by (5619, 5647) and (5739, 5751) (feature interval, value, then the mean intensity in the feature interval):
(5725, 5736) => -0.1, 20.5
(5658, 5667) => 0.2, 19.6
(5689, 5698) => 0.0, 20.3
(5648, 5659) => 0.2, 19.8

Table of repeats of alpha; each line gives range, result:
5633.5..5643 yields 19.33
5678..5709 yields 18.72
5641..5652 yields 19.5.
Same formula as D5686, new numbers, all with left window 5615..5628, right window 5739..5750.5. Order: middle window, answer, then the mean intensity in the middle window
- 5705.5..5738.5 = 0.23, 20.1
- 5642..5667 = 0.13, 19.9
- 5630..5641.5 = 0.00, 19.9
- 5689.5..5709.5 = 0.18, 20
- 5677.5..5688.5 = -0.01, 20.1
